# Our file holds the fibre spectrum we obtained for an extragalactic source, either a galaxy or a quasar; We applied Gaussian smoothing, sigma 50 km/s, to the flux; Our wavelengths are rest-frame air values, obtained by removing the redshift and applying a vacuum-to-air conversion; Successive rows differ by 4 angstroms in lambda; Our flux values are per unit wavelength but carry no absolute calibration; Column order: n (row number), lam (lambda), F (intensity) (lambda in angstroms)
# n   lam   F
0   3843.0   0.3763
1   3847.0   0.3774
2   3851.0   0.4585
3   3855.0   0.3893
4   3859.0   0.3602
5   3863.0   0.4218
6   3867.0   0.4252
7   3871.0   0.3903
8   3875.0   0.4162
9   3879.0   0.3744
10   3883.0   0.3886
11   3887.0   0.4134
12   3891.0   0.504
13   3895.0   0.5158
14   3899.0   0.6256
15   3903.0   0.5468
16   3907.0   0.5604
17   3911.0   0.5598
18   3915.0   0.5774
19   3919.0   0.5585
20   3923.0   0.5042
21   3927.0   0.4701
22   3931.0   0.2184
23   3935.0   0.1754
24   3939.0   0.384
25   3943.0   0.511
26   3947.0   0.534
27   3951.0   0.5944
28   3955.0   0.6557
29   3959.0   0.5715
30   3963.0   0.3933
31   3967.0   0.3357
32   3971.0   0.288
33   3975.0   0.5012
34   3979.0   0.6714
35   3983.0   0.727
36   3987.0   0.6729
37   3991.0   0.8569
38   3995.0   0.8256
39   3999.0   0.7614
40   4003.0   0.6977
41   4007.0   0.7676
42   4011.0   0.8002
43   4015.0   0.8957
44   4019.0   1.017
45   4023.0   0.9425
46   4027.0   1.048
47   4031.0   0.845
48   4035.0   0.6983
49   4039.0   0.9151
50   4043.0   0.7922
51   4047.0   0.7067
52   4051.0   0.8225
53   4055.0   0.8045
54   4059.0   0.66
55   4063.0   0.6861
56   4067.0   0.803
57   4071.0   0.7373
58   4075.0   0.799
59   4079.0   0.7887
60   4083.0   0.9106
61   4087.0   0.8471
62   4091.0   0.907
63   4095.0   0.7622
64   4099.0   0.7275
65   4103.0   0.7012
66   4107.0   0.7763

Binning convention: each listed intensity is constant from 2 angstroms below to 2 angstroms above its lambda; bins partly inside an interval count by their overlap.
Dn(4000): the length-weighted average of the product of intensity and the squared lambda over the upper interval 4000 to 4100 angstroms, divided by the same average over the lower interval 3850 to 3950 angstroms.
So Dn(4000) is 1.9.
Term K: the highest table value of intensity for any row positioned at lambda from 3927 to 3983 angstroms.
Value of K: 0.727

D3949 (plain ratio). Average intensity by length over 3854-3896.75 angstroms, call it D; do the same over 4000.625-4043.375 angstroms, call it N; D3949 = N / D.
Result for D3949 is 2.1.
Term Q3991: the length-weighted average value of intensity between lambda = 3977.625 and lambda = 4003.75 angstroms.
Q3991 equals 0.749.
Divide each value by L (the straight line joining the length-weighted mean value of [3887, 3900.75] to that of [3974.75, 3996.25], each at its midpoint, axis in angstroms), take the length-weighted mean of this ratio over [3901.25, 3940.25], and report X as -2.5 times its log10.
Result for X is 0.26 mag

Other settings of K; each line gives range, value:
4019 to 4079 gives 1.048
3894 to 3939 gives 0.6256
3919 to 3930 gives 0.5585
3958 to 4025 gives 1.017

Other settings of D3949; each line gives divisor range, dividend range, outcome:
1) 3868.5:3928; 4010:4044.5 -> 1.80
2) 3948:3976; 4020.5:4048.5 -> 1.79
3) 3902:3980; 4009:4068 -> 1.74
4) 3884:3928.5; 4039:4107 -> 1.48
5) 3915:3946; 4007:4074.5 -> 1.96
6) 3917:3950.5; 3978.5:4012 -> 1.77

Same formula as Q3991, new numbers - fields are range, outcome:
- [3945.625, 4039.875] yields 0.708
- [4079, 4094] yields 0.867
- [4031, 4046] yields 0.801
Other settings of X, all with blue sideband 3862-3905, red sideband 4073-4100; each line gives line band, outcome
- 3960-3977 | 0.48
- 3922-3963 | 0.23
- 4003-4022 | -0.23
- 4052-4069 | 0.05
